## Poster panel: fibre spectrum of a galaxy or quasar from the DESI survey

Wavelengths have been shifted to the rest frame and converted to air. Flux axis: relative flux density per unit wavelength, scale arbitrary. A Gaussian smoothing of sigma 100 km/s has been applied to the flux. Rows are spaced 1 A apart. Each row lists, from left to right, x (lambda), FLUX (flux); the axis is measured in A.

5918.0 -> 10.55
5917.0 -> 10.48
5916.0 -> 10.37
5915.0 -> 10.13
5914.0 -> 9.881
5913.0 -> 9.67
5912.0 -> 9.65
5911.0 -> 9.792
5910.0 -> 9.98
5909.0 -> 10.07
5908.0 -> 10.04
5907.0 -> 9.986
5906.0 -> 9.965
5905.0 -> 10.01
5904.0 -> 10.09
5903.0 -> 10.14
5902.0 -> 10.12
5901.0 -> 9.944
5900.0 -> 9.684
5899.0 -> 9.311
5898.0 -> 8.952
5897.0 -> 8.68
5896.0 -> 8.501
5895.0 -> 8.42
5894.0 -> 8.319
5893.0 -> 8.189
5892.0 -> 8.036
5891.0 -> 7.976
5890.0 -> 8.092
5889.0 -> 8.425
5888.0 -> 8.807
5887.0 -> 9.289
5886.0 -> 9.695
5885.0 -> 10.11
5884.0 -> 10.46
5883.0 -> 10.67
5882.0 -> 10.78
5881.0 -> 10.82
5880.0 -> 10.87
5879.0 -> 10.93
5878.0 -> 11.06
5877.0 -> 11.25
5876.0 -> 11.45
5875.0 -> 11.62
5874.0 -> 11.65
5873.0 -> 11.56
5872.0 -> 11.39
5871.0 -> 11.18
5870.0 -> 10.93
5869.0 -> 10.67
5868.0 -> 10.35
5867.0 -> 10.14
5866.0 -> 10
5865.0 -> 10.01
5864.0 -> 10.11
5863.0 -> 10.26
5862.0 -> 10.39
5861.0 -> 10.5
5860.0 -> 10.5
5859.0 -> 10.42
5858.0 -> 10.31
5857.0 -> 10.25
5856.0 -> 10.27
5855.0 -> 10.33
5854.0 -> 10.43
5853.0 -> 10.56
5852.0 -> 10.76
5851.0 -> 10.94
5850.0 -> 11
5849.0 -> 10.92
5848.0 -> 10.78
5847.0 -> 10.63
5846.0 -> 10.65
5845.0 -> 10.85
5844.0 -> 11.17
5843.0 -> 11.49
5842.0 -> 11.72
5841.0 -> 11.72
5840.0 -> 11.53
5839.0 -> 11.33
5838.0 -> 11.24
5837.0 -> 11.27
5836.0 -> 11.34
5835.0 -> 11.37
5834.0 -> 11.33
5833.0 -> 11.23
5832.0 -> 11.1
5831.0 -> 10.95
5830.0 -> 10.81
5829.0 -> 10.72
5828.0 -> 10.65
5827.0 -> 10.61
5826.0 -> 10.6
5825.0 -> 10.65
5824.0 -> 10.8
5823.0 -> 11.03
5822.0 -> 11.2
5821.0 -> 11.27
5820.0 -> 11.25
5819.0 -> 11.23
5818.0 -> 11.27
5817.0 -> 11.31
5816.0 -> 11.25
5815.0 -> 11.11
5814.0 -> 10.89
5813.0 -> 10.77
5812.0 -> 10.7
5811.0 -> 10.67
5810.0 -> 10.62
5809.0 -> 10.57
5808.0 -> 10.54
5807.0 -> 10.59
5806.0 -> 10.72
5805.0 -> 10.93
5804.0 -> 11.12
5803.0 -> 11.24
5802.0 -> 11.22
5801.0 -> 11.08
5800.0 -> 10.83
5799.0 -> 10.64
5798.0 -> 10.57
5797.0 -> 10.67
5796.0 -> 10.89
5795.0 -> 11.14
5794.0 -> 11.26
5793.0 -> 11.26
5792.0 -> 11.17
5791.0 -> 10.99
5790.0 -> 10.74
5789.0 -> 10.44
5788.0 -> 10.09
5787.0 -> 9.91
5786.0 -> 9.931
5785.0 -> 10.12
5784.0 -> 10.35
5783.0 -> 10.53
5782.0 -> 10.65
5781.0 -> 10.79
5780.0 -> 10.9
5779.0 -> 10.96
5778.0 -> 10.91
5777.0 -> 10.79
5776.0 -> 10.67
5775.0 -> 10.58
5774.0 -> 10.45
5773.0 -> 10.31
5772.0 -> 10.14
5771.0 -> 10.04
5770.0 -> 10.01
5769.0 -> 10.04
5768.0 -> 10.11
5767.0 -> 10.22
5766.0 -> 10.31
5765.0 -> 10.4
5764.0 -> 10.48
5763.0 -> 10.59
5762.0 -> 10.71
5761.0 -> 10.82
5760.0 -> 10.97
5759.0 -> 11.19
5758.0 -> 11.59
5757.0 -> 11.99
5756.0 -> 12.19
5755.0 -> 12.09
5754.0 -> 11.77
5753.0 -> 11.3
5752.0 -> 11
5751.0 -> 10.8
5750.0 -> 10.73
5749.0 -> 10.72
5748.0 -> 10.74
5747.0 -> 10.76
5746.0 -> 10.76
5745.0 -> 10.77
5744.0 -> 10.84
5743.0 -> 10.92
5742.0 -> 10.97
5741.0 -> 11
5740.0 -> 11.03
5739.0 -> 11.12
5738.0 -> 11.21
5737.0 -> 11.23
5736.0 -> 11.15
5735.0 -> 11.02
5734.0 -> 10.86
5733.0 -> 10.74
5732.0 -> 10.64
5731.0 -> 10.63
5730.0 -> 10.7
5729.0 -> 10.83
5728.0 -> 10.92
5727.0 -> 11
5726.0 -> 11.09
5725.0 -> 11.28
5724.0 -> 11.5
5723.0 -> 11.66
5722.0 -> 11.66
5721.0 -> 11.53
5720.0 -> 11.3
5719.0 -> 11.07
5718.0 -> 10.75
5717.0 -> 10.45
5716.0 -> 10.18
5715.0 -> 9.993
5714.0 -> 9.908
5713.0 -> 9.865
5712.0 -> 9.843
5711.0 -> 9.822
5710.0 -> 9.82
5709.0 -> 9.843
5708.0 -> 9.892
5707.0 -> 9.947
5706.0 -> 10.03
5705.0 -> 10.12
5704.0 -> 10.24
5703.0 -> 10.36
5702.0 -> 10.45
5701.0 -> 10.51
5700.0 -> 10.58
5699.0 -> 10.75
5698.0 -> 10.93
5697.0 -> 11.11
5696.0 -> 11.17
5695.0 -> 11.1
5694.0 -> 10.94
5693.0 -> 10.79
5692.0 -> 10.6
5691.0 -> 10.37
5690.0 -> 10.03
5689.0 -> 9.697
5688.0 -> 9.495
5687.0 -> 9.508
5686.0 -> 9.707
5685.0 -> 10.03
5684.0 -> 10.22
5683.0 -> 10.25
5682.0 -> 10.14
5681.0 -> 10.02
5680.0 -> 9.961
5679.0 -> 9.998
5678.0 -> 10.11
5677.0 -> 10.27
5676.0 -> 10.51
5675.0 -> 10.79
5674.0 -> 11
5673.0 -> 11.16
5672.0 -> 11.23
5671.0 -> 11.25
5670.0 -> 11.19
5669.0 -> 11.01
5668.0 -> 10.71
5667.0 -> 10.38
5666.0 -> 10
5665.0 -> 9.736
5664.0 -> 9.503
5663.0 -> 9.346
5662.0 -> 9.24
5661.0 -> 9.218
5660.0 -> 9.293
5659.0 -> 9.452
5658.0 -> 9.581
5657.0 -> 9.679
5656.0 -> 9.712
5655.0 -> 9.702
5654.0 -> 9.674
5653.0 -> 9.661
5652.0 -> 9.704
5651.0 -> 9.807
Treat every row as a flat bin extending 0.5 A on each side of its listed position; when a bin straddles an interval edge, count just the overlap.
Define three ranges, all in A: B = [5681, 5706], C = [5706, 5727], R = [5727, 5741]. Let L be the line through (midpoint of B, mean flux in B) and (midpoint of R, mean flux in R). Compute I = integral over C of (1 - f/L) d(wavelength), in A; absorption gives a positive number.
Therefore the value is 0.2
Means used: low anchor 10.4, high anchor 10.9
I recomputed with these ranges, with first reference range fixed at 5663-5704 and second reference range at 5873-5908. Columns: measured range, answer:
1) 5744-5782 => -2.3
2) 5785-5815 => -2.0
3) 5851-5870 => -0.9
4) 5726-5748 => -1.4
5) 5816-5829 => -1.3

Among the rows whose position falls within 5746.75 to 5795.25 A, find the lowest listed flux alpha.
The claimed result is 9.91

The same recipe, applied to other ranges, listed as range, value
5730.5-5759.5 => 10.63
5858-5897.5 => 7.976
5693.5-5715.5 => 9.82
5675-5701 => 9.495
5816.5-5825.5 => 10.65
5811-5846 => 10.6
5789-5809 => 10.44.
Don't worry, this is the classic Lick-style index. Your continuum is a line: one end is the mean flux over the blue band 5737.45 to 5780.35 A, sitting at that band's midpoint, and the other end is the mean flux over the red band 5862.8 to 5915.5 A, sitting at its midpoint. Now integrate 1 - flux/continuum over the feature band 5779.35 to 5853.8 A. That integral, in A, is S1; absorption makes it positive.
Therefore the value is -3.3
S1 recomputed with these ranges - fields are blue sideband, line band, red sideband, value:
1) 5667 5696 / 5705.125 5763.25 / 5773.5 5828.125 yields -1.37 A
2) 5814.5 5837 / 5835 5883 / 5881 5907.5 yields -3.00 A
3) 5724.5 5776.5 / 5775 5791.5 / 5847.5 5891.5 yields 0.29 A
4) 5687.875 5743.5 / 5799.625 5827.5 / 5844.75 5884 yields -0.60 A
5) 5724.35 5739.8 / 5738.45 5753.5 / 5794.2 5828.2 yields 0.08 A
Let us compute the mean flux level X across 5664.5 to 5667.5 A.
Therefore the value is 10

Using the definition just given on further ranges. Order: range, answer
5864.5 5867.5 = 10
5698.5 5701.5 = 10.6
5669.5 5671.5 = 11.2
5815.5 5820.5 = 11.3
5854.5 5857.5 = 10.3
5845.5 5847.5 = 10.6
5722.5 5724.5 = 11.6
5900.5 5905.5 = 10.1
